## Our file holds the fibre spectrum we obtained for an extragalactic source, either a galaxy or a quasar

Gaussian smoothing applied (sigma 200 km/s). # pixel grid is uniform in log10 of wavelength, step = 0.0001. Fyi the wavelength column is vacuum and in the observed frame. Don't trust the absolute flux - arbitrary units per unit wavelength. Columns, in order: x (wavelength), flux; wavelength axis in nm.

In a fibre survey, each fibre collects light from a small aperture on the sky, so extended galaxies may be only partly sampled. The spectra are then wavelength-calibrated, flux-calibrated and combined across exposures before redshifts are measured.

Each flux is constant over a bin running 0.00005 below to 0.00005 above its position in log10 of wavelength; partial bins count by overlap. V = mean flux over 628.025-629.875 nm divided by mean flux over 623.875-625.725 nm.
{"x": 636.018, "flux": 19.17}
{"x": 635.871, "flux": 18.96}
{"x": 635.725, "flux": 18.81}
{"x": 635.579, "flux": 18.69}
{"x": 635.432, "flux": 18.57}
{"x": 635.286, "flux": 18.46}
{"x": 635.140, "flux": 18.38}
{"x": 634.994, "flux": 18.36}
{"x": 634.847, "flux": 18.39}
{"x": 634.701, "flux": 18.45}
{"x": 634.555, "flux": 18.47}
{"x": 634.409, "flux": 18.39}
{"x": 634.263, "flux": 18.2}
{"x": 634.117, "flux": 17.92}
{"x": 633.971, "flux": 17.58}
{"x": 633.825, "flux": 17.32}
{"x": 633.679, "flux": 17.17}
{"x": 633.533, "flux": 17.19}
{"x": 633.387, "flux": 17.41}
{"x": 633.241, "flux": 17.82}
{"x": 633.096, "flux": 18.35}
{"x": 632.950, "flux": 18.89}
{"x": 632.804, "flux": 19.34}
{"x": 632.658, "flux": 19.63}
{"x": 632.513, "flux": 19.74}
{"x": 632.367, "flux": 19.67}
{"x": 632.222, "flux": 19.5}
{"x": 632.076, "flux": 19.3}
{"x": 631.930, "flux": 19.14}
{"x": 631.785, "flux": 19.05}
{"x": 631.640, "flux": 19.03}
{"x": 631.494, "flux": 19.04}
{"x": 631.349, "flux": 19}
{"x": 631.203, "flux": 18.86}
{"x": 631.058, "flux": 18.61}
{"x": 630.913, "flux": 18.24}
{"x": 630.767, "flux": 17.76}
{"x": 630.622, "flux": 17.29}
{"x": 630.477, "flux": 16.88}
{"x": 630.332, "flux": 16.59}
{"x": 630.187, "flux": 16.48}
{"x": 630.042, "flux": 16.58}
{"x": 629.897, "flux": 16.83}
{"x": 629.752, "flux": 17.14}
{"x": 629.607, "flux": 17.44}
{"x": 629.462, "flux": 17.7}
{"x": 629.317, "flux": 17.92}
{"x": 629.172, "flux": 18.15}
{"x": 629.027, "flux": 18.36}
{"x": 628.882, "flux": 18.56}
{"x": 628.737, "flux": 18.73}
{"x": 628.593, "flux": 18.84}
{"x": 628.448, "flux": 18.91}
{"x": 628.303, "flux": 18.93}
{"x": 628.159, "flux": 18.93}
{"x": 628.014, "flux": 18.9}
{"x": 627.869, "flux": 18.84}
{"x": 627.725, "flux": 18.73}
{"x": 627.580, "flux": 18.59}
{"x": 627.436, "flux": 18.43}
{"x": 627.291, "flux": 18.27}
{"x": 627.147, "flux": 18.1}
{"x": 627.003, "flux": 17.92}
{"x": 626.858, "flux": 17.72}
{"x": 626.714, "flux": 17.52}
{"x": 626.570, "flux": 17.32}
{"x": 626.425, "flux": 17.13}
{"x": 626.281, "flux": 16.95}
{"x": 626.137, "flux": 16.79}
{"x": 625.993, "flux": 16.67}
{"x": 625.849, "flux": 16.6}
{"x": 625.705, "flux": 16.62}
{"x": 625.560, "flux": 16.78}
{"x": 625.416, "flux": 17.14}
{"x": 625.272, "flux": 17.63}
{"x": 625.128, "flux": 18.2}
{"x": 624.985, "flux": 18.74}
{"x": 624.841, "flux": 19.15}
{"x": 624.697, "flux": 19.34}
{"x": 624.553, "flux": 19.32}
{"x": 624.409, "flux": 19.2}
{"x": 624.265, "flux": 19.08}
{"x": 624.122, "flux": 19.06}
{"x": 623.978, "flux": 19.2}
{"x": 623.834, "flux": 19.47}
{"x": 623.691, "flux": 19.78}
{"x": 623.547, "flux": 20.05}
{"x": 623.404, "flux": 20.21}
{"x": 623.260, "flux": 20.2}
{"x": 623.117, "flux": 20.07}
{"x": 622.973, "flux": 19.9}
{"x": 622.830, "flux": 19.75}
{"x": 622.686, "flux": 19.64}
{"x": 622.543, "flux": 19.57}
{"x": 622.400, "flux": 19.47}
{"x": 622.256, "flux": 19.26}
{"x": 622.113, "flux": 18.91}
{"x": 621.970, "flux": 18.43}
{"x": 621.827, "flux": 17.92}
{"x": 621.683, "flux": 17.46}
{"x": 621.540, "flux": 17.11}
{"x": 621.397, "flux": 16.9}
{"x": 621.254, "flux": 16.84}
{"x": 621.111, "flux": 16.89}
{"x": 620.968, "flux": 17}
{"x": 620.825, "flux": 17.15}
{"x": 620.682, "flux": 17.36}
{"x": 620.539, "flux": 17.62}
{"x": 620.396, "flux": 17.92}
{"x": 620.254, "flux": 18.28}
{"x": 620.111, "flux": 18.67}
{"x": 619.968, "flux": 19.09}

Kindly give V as 1.0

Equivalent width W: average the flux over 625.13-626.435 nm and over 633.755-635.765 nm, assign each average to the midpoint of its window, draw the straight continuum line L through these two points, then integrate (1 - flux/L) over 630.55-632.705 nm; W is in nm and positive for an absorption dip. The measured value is -0.13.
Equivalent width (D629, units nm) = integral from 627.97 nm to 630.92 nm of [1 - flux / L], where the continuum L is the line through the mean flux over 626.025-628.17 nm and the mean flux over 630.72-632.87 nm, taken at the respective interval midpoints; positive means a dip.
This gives 0.11 nm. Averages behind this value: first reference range 18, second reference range 19.1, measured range 17.8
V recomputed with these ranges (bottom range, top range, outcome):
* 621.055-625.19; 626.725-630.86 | 0.95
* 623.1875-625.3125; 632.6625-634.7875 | 0.94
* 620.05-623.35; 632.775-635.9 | 0.99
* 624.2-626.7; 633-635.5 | 1.01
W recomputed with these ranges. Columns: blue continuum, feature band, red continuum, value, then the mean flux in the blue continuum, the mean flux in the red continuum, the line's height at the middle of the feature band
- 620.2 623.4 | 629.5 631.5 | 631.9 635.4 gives 0.09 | 18.4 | 18.5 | 18.4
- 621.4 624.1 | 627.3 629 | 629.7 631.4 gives -0.07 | 19.2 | 17.5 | 18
